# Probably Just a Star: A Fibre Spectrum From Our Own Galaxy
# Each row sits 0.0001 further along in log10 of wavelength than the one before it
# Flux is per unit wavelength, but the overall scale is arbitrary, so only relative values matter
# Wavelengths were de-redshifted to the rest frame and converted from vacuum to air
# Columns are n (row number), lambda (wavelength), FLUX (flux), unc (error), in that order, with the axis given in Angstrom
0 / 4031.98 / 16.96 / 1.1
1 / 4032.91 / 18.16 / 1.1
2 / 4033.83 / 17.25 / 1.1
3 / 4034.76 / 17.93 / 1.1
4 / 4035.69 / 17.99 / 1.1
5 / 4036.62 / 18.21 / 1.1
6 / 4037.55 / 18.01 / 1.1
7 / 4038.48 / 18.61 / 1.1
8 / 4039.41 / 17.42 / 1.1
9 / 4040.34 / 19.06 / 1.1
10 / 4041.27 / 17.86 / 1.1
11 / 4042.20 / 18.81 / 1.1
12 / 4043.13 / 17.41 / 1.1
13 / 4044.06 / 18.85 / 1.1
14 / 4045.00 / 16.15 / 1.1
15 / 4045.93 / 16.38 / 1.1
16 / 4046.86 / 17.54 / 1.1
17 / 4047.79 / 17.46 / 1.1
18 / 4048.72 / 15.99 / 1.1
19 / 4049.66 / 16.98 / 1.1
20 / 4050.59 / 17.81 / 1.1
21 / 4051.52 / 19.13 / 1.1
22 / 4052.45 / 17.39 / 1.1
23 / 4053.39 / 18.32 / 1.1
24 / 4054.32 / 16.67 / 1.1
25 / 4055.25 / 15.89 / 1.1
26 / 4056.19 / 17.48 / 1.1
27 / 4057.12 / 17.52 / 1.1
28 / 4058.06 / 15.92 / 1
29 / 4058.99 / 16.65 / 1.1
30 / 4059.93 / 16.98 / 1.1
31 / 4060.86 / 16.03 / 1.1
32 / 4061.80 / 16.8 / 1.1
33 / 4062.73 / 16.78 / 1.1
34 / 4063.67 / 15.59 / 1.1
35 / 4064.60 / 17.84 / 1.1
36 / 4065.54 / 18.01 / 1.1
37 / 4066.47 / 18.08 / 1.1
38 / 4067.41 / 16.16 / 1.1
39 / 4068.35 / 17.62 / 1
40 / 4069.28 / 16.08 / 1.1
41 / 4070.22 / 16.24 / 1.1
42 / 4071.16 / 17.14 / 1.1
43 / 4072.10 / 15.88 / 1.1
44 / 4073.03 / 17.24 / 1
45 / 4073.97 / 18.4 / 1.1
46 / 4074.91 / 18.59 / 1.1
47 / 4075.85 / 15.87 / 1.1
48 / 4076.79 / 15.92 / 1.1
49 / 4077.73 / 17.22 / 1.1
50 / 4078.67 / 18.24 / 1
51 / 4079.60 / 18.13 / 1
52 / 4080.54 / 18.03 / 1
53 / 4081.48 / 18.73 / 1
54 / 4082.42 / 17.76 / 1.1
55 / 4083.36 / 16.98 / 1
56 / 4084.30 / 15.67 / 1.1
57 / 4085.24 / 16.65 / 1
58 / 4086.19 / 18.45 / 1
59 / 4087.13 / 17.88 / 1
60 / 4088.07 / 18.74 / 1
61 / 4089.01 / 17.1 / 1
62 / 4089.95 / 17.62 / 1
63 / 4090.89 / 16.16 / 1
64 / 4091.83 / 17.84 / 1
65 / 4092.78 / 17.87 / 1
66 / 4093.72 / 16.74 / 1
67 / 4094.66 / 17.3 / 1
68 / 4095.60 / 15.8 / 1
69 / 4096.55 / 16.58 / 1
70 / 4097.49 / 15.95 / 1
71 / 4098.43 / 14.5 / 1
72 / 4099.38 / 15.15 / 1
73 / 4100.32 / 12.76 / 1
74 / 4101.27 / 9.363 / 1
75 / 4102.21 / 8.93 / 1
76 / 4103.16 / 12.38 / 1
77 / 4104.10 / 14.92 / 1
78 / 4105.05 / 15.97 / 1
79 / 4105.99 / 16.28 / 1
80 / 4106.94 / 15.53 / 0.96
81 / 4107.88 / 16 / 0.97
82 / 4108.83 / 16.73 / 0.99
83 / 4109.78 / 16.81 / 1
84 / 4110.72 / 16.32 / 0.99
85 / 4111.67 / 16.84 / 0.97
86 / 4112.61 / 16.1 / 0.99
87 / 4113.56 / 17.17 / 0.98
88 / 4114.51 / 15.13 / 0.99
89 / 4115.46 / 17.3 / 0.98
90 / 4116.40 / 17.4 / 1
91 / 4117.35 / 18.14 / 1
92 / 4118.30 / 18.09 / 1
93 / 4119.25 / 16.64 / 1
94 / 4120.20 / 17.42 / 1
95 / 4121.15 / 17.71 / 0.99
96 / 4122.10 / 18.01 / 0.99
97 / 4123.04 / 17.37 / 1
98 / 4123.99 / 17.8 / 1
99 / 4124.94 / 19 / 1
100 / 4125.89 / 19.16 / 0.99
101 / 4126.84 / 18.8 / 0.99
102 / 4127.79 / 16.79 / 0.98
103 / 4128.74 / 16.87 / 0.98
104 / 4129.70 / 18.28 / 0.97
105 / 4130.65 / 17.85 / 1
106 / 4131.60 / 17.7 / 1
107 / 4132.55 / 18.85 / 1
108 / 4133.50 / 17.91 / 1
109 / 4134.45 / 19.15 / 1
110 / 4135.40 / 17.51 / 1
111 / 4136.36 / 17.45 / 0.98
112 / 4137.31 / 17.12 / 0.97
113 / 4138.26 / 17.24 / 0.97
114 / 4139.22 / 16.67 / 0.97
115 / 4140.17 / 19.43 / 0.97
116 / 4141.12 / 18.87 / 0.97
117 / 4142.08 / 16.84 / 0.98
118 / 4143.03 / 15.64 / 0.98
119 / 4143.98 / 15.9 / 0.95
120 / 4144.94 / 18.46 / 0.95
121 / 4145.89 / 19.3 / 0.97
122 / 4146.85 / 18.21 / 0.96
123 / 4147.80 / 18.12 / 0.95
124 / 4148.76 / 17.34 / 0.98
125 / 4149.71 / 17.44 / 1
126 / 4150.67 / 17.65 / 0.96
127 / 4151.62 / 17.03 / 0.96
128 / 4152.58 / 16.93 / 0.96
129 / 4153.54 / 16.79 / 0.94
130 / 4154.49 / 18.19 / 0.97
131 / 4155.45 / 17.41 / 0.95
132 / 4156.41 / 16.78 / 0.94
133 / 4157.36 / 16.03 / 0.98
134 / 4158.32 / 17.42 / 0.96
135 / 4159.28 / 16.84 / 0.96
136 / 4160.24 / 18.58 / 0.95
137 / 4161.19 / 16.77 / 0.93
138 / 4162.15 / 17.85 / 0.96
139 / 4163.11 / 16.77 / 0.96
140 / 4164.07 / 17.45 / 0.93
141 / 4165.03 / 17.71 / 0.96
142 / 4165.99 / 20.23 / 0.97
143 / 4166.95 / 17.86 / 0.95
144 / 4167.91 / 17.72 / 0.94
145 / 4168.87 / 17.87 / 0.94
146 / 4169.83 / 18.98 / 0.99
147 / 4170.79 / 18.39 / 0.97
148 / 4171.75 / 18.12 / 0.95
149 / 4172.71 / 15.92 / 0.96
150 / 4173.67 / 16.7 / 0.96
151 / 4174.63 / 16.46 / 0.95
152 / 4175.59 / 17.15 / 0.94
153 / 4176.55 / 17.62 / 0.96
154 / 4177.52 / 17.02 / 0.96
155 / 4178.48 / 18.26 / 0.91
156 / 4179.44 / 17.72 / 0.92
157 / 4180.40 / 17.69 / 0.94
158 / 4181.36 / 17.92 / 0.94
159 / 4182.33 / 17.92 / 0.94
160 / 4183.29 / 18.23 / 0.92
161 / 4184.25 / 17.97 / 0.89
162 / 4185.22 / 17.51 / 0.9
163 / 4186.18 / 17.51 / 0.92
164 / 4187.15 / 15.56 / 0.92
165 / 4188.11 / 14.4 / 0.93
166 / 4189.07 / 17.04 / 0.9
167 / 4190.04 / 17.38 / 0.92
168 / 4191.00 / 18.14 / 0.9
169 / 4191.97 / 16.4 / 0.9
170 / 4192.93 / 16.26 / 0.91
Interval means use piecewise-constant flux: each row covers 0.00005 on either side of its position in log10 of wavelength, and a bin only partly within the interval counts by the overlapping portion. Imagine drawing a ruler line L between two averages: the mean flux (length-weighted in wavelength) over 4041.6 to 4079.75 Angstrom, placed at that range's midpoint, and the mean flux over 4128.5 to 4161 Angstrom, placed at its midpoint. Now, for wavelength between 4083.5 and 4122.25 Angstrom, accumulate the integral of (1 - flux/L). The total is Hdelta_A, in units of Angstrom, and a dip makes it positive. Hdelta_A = 2.6 Angstrom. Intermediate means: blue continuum 17.1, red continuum 17.6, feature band 16.2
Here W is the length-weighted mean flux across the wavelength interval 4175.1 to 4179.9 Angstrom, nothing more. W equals 17.5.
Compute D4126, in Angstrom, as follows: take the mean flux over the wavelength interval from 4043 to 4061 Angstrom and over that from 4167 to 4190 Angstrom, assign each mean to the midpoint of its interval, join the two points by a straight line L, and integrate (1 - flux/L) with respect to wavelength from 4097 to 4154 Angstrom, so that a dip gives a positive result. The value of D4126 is 1.5 Angstrom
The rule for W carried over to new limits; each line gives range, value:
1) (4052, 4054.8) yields 17.5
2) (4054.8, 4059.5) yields 16.7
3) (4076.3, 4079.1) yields 17.1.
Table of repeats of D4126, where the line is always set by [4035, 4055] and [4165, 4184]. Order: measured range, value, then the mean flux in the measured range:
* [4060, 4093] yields 0.91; 17.2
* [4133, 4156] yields 0.20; 17.6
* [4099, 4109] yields 2.16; 13.9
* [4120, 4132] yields -0.11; 17.9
